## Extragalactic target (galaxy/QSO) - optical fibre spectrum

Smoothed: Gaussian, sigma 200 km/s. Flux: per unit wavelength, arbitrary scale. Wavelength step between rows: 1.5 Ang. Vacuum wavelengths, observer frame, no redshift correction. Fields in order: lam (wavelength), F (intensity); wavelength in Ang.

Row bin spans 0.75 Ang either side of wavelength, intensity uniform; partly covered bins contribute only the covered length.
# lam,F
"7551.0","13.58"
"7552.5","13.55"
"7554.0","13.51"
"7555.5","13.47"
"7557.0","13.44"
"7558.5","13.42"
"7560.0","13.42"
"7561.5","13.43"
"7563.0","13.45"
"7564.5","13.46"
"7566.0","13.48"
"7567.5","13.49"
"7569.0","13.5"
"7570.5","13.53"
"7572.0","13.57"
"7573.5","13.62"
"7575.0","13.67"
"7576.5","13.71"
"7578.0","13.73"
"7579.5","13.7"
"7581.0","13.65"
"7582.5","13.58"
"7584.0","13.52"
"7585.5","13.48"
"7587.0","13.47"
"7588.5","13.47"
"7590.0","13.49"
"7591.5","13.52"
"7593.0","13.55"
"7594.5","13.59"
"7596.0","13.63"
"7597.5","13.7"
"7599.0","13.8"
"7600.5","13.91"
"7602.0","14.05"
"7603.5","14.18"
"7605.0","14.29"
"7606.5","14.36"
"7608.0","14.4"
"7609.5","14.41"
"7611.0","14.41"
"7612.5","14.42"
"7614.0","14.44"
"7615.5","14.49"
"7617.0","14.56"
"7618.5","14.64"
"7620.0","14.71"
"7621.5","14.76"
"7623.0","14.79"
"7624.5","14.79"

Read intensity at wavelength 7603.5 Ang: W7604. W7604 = 14.18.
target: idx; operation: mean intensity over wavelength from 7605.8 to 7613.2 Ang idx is 14.4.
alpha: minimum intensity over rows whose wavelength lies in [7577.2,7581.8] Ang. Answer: 13.65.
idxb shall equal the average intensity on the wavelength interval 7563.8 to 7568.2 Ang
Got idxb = 13.5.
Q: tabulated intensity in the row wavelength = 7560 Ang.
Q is 13.42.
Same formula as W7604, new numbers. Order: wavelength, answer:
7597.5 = 13.7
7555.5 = 13.47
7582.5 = 13.58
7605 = 14.29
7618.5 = 14.64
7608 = 14.4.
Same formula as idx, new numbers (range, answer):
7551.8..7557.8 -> 13.5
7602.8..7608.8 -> 14.3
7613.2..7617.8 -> 14.5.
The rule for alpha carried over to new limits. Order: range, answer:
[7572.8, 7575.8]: 13.62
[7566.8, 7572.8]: 13.49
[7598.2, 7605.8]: 13.8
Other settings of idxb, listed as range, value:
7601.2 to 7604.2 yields 14.1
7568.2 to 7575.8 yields 13.6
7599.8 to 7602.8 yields 14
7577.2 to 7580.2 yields 13.7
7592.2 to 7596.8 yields 13.6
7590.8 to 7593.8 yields 13.5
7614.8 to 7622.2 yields 14.6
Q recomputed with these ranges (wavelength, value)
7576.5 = 13.71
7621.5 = 14.76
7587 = 13.47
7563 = 13.45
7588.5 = 13.47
